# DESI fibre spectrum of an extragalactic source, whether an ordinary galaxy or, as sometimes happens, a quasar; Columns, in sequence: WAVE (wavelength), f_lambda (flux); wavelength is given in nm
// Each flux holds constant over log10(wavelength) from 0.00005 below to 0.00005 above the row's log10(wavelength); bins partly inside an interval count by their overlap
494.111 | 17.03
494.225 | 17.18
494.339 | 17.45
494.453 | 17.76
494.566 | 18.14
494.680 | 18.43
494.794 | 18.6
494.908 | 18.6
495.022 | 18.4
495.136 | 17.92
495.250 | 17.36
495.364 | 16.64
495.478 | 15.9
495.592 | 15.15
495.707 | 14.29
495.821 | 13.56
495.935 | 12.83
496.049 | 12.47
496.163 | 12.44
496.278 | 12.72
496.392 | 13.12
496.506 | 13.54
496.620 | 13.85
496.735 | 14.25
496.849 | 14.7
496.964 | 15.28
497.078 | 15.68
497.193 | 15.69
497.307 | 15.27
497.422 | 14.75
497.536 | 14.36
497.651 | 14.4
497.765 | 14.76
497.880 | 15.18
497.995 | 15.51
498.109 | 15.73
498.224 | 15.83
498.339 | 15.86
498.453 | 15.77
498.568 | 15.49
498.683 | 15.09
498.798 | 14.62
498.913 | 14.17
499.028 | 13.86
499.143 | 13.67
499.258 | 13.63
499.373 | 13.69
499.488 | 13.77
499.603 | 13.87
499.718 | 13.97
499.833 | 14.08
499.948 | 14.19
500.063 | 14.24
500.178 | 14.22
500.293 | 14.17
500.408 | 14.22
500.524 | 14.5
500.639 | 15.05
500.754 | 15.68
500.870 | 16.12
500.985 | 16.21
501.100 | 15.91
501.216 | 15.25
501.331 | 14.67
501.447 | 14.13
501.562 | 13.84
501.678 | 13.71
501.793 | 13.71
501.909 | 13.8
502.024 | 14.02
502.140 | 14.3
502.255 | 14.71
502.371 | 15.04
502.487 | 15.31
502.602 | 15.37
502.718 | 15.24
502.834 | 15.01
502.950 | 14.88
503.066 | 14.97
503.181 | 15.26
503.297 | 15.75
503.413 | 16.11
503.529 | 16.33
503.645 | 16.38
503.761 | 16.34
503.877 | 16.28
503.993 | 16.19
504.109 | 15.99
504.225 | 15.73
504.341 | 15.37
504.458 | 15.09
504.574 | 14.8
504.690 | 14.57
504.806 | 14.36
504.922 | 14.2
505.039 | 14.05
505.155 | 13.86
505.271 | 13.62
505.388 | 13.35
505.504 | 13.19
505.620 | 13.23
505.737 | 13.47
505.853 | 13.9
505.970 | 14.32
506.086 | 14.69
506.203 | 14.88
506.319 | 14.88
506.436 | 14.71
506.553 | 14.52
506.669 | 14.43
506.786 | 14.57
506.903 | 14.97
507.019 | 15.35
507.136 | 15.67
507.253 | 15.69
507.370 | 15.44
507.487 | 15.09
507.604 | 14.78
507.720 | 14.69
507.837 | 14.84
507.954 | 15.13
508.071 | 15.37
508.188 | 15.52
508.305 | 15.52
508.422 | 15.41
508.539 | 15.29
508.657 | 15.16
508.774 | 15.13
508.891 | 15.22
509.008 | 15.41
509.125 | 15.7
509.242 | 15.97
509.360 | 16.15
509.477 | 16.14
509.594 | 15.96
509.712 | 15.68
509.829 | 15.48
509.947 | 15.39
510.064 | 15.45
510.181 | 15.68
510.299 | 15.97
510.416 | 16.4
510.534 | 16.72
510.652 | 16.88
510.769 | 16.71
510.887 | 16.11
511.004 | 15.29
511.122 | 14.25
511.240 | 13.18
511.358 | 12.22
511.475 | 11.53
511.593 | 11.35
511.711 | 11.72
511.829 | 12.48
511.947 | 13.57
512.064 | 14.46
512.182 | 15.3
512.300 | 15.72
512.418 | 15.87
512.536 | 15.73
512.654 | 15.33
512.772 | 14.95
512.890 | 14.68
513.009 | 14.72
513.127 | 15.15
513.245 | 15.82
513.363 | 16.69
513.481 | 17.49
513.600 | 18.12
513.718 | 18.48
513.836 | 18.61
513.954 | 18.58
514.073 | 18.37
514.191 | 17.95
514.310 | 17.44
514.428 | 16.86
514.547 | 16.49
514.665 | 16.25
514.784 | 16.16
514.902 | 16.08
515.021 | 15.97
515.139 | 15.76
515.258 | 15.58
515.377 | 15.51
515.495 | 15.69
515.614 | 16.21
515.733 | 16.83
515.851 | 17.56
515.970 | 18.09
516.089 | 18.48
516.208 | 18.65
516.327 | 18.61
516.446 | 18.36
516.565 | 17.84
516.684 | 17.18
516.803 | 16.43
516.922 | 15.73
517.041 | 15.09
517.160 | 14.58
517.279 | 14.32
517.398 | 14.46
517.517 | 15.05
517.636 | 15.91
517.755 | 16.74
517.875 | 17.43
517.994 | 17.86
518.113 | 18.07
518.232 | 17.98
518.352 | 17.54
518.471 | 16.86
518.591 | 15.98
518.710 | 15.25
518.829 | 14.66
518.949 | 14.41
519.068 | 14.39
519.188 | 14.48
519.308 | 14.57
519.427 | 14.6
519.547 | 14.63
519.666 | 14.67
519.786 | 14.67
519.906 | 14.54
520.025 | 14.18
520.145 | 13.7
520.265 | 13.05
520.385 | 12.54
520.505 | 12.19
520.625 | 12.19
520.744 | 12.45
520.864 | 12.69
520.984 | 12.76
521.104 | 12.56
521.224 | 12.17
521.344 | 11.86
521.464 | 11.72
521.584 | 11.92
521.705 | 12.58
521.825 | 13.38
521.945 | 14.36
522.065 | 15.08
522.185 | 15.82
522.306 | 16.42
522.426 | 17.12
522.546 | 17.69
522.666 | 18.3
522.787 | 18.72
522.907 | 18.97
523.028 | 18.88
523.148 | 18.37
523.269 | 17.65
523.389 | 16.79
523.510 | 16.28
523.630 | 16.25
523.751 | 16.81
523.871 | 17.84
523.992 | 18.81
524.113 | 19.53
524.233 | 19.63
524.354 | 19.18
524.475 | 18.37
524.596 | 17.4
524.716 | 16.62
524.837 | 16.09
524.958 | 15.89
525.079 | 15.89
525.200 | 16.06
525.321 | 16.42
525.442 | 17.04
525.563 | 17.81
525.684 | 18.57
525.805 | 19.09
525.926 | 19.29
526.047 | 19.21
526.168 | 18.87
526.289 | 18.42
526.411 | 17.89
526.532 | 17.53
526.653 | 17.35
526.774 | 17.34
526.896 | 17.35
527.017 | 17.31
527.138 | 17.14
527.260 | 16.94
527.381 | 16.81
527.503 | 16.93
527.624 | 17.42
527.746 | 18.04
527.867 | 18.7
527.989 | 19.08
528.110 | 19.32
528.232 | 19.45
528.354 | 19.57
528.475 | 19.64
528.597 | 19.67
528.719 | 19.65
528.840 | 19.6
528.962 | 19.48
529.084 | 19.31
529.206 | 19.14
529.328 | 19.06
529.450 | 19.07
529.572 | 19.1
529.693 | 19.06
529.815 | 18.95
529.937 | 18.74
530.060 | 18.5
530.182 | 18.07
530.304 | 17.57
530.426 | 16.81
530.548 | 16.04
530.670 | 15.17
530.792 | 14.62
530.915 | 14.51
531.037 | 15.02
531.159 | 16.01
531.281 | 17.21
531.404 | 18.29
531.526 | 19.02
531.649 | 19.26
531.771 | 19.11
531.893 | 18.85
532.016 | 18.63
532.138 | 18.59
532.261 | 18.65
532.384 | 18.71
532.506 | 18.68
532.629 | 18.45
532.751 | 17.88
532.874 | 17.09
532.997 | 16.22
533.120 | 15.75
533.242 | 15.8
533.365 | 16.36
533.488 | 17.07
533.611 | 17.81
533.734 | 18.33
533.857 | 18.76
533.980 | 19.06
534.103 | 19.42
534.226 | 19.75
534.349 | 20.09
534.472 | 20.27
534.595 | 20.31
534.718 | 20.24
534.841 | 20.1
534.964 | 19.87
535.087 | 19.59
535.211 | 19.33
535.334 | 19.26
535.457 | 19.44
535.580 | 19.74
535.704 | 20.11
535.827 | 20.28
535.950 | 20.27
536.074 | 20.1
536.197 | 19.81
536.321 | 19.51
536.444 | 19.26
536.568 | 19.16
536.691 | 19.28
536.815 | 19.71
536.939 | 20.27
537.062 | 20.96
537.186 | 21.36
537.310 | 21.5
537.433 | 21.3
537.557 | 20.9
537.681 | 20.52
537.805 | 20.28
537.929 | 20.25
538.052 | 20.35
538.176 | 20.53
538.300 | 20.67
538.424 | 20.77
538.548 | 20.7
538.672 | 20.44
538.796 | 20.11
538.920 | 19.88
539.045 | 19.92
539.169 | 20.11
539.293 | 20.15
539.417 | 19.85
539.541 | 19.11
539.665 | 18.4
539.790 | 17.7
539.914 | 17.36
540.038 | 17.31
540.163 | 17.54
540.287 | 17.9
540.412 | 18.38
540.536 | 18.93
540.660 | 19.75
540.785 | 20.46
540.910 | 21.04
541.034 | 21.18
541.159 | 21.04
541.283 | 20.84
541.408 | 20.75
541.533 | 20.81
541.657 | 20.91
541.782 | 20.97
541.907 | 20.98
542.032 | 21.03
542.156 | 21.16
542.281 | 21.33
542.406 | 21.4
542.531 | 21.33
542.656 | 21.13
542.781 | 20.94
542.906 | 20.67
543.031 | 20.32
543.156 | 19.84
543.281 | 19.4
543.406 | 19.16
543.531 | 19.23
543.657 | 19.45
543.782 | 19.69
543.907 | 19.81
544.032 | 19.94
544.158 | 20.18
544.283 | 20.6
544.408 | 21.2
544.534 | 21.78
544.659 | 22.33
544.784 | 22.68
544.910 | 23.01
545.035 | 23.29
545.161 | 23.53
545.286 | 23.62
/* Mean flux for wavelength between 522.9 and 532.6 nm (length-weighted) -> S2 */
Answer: 18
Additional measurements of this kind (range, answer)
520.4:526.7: 16.3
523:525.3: 17.5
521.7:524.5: 17.3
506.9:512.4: 15.1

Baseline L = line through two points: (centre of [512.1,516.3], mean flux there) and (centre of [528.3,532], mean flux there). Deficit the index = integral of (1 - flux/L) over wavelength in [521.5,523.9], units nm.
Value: 0.14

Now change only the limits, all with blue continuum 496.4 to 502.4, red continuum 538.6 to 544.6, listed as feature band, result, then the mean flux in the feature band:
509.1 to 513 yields 0.28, 15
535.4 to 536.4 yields -0.03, 19.9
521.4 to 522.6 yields 0.20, 14.6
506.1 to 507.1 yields 0.05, 14.8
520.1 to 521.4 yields 0.36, 12.5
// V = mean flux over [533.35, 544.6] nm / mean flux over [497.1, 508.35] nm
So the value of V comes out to 1.35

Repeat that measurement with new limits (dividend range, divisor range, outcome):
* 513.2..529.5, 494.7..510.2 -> 1.11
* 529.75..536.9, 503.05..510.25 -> 1.22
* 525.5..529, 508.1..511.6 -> 1.20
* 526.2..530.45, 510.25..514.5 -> 1.18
